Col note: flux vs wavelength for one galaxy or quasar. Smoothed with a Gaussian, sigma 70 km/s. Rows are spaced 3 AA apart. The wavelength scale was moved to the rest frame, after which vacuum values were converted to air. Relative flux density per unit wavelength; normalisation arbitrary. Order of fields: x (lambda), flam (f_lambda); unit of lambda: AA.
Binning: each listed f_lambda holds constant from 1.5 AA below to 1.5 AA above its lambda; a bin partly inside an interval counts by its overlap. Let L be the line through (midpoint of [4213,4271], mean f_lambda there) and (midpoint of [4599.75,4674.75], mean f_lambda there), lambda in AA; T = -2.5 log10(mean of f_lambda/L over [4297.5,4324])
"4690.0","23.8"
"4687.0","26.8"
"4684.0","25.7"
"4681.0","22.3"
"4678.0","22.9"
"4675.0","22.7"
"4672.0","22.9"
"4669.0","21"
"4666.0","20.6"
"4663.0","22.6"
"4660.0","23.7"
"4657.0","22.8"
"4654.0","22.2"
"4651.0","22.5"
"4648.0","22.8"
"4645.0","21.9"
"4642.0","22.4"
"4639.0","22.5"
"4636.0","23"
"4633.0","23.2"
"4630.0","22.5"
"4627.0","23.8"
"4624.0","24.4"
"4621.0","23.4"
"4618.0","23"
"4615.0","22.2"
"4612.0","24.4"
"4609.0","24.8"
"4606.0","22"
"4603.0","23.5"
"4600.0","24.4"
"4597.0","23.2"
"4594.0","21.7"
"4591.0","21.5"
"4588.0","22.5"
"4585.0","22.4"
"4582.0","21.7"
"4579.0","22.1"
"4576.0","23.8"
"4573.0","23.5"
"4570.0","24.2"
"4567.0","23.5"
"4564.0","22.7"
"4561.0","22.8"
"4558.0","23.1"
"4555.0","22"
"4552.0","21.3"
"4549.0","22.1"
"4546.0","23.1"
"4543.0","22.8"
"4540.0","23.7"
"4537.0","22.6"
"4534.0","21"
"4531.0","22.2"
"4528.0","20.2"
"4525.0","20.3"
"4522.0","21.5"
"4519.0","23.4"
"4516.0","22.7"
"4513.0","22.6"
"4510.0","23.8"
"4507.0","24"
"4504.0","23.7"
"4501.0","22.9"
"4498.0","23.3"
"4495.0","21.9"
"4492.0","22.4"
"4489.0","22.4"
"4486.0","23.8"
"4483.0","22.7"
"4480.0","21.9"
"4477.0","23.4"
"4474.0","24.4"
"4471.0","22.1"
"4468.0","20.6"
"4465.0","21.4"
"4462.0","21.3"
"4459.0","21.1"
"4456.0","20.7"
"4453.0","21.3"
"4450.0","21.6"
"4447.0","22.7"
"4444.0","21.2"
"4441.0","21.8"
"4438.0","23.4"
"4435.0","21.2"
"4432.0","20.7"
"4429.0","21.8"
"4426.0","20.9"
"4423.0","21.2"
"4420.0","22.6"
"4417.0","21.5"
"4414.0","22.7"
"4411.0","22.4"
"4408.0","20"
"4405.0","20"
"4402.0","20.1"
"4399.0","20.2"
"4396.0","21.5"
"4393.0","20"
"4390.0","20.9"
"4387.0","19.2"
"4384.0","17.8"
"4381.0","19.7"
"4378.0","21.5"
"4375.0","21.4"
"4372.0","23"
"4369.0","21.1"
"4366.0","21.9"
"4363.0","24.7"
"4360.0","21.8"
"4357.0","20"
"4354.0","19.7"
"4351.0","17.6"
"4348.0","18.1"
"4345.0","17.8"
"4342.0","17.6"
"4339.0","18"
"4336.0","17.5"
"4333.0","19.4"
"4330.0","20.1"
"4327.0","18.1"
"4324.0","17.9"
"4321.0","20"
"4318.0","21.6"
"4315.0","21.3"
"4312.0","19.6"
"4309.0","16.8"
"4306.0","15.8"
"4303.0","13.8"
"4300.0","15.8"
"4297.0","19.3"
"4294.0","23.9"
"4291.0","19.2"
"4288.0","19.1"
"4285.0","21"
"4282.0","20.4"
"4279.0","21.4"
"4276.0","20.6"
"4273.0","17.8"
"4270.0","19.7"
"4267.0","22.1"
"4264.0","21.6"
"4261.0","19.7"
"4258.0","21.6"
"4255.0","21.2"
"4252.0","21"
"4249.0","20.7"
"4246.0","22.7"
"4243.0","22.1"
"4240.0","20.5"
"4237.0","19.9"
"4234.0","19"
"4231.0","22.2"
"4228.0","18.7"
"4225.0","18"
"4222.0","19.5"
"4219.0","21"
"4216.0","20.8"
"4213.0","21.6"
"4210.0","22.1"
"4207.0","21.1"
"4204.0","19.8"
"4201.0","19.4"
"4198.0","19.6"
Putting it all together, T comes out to 0.163 mag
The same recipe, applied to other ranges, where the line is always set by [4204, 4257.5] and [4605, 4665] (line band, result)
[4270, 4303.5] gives 0.082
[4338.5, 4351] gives 0.195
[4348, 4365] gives 0.044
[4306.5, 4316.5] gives 0.123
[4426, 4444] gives 0.010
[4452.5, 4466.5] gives 0.043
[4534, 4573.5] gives -0.012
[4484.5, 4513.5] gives -0.042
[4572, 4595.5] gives 0.016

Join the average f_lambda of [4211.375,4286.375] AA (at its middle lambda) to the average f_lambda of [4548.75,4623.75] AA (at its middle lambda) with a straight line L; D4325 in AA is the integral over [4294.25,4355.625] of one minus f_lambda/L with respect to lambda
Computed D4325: 7.9 AA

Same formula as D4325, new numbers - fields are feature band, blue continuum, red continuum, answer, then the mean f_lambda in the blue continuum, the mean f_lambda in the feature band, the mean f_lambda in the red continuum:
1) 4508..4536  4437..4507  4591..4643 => 0.7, 22.3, 22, 23.2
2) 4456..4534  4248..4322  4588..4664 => -2.1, 19.8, 22.3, 23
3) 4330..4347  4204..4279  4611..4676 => 2.3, 20.6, 18.2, 22.7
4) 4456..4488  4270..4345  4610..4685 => -2.1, 19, 22.2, 22.9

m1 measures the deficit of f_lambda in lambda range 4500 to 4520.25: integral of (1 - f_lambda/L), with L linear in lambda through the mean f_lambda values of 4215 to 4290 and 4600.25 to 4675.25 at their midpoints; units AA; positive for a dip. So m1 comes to -1.1 AA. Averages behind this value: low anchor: 20.5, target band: 23.3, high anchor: 22.9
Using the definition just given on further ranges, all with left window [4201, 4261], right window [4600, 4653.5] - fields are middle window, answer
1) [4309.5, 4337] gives 2.3 AA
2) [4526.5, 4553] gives 0.5 AA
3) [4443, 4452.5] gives 0.1 AA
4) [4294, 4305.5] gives 2.1 AA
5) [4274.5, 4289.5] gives 0.3 AA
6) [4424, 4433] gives 0.3 AA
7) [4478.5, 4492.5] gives -0.3 AA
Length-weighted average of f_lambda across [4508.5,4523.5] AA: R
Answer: 22.8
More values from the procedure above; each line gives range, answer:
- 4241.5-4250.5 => 21.8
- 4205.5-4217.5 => 21.4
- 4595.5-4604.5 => 23.7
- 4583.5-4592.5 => 22.1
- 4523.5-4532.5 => 20.9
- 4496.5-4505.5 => 23.3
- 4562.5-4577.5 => 23.5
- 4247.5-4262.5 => 20.8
